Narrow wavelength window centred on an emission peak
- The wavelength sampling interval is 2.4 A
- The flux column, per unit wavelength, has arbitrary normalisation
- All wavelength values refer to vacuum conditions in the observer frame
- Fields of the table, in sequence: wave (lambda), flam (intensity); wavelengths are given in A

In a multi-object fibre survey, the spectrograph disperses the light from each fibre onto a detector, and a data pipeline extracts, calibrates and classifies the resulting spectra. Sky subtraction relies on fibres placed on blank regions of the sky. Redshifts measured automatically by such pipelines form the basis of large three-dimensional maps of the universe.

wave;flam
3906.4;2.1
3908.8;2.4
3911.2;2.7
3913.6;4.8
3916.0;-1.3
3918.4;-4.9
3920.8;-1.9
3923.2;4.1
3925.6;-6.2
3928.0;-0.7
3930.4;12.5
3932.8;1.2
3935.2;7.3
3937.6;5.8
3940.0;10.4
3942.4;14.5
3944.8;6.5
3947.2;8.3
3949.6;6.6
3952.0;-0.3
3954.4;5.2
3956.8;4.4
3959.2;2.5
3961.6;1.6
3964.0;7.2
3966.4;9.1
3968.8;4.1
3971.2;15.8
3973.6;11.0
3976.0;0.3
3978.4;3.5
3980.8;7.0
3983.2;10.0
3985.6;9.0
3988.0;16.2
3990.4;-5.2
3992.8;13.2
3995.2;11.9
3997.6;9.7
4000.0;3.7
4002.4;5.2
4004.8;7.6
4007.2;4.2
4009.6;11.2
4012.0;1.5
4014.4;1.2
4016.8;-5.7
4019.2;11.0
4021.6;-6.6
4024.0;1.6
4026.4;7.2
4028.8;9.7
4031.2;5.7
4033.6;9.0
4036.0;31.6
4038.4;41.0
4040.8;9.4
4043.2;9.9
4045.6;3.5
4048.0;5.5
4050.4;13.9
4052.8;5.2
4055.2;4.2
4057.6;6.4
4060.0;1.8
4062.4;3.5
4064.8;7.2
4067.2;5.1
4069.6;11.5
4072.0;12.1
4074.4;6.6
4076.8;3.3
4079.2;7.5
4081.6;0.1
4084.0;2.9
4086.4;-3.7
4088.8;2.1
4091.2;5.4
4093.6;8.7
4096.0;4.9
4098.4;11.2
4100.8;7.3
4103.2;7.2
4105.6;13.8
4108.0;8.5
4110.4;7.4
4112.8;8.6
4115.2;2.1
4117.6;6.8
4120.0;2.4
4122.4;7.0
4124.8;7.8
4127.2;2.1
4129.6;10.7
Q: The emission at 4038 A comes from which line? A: [O II] 3727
